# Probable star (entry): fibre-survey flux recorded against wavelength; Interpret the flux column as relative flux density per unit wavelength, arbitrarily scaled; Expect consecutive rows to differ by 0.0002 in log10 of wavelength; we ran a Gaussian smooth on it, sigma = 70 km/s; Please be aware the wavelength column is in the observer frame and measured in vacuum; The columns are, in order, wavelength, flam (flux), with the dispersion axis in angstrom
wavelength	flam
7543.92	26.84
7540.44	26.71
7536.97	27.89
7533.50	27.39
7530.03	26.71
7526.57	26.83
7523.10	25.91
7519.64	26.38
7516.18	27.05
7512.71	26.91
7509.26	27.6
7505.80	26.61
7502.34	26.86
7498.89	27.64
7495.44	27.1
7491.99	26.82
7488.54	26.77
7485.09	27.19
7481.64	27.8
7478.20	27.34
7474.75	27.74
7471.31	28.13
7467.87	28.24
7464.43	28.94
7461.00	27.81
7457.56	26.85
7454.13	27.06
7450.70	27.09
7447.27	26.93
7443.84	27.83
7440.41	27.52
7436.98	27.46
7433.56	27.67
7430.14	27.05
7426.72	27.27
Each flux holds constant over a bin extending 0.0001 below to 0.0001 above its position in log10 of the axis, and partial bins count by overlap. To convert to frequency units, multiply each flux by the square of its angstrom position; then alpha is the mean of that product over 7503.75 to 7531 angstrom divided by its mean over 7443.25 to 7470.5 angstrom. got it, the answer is 0.98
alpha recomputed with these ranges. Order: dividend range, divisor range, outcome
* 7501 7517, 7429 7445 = 1.00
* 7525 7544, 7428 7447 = 1.01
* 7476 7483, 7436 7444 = 1.01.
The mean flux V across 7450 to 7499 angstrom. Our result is 27.5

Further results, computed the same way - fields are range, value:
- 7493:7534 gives 26.9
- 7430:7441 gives 27.5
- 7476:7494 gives 27.2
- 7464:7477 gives 28.1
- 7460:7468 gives 28.4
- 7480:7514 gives 27.1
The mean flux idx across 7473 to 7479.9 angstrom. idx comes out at 27.5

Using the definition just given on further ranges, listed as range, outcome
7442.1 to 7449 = 27.4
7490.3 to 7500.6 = 27.2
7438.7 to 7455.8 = 27.3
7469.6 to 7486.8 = 27.6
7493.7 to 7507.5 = 27.1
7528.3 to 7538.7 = 27.3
